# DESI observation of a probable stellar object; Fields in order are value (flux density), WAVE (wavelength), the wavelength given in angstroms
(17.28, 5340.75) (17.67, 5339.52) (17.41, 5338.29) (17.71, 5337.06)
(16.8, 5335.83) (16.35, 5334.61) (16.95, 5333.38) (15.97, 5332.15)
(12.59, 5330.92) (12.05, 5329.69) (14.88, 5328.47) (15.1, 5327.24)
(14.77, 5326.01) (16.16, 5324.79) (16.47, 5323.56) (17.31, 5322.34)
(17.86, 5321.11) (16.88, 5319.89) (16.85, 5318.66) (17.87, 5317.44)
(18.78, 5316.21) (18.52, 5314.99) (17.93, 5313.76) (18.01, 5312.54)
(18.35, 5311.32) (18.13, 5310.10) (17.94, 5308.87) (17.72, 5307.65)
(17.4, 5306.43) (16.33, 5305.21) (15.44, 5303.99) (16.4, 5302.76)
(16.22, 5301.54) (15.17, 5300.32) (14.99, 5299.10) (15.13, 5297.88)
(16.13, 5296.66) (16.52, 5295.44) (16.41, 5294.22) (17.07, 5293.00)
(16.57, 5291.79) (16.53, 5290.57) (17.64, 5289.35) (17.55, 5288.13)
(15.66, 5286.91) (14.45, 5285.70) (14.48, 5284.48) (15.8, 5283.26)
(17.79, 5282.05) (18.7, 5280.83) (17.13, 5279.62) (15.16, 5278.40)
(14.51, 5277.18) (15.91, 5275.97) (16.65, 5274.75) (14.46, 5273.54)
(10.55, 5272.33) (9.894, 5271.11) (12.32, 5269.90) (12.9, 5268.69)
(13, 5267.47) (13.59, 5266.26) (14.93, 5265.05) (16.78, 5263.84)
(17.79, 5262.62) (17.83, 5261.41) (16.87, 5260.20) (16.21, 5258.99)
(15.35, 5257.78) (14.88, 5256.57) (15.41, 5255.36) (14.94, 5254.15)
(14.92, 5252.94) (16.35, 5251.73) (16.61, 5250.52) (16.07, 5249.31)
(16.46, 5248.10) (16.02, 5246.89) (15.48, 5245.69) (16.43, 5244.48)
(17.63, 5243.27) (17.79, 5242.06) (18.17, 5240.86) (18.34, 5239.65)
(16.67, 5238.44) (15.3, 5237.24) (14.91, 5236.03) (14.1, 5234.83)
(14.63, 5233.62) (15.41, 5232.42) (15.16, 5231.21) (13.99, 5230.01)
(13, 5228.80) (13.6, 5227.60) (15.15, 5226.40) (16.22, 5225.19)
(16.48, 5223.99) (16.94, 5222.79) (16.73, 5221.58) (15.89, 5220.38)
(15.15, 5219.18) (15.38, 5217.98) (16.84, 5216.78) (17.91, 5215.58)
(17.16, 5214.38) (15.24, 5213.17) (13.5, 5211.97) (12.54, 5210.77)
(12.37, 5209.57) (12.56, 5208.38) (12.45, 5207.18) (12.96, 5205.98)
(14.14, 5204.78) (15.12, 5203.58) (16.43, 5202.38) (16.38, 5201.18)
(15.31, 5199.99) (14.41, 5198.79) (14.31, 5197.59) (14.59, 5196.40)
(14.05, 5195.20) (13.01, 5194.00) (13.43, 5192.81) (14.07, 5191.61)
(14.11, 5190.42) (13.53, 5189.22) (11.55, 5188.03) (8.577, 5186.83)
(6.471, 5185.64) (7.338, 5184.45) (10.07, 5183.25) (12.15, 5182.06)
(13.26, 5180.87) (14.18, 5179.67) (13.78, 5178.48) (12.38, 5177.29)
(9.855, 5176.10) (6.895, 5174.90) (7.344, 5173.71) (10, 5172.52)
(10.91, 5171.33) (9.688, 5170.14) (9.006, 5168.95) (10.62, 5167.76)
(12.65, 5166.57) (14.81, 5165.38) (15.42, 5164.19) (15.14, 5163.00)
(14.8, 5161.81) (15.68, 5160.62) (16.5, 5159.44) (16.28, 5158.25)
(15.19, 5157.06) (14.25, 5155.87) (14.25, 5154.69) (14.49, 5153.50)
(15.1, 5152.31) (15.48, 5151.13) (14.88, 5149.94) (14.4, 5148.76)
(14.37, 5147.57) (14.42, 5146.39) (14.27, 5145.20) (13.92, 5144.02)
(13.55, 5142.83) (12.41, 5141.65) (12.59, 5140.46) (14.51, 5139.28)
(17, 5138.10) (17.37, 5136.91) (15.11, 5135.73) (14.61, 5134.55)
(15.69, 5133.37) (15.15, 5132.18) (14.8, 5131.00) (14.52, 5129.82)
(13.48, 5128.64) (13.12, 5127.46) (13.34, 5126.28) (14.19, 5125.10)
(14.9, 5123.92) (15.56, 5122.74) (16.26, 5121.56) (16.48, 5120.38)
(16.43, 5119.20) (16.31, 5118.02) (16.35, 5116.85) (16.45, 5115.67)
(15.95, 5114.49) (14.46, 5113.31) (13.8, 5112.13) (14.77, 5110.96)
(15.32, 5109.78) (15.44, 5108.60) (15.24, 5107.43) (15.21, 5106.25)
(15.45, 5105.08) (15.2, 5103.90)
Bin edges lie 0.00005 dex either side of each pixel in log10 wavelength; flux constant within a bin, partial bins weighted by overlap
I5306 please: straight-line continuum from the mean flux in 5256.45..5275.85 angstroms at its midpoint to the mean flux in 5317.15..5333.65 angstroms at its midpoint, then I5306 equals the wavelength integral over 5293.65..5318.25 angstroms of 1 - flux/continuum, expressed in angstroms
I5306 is -2.49 angstroms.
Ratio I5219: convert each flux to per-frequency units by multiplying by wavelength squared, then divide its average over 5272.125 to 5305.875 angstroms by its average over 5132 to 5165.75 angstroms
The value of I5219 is 1.1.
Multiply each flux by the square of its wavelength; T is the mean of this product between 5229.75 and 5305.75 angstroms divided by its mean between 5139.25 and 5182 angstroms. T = 1.24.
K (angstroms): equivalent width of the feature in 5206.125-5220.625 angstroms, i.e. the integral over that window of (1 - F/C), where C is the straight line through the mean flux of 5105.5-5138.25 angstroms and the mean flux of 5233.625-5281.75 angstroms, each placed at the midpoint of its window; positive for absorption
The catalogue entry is 0.74 angstroms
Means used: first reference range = 15.2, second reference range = 15.6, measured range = 14.7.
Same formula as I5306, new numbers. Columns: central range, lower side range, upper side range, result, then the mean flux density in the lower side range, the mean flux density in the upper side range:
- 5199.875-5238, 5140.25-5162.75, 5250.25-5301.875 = 0.3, 14.6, 15.5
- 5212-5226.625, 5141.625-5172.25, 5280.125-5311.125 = -1.1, 13.9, 16.5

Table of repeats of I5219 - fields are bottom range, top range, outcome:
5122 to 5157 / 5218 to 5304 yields 1.13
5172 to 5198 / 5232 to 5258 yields 1.41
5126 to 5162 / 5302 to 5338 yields 1.21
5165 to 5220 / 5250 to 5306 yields 1.26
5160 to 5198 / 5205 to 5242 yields 1.29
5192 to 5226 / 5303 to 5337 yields 1.17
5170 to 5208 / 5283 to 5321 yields 1.42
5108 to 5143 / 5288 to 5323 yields 1.21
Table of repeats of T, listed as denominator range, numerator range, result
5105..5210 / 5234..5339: 1.22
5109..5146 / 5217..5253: 1.11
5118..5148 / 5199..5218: 1.03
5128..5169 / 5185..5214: 0.94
